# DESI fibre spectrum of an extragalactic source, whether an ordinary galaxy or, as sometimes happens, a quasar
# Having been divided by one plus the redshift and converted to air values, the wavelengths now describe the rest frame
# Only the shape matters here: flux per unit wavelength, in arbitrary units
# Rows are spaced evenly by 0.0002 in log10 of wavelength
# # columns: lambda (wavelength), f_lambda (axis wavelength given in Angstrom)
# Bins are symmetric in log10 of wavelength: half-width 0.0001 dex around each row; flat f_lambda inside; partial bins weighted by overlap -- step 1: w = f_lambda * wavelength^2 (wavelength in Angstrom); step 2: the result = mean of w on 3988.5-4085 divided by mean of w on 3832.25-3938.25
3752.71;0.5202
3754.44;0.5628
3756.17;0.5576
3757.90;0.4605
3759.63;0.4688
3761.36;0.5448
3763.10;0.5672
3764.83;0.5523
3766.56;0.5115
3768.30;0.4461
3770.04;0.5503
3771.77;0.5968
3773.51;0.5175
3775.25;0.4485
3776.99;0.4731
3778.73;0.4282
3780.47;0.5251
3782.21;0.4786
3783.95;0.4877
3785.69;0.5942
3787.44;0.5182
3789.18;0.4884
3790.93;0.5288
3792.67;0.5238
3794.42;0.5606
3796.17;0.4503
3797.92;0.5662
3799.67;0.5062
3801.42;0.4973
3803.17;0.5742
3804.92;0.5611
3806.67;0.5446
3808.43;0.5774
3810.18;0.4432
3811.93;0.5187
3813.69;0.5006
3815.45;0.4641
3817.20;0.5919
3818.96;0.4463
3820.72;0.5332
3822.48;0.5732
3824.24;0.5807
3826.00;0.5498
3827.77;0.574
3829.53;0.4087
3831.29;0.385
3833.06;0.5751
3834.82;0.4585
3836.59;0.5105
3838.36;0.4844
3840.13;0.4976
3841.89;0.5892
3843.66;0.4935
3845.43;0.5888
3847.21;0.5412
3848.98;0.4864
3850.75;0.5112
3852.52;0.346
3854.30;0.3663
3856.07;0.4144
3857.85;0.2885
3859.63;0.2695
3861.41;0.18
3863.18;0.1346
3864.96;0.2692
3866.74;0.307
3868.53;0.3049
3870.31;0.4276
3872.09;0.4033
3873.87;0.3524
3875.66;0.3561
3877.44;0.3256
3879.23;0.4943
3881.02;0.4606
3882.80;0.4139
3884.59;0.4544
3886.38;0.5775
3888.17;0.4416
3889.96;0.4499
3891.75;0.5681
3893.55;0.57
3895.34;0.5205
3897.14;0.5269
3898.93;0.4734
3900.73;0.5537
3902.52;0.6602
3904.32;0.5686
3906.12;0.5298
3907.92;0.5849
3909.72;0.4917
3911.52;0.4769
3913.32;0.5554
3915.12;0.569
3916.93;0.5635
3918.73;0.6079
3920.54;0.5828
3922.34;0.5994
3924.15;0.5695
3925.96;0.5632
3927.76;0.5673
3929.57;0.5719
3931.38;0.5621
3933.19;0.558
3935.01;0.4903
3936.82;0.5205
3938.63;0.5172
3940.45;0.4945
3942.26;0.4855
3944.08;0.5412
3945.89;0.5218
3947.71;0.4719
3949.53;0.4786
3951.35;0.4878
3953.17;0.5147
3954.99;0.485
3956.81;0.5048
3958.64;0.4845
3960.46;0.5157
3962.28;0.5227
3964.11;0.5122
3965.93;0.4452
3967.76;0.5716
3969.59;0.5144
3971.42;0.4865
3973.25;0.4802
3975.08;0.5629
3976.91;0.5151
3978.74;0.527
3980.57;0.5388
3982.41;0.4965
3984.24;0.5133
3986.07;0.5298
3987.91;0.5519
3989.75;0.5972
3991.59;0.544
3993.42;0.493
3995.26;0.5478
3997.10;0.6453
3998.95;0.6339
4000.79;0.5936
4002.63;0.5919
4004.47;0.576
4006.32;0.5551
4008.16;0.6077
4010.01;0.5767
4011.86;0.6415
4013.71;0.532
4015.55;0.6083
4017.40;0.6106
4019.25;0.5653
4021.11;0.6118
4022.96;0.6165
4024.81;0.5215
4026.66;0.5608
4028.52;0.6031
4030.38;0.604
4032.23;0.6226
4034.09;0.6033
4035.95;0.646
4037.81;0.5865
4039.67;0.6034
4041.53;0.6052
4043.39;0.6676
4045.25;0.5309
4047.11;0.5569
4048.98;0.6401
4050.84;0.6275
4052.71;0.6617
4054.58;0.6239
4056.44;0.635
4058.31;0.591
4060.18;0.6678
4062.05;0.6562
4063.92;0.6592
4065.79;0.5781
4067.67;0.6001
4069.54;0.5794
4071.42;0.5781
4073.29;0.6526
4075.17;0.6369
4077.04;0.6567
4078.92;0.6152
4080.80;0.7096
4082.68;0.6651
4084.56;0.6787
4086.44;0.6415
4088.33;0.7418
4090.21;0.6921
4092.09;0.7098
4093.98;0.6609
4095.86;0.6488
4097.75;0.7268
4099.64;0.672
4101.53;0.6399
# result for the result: 1.37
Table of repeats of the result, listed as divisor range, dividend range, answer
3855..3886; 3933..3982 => 1.52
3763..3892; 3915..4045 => 1.28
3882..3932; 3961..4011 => 1.05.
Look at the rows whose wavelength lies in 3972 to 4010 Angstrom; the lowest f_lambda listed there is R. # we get 0.4802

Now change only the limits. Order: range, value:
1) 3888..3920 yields 0.4416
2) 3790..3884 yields 0.1346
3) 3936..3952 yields 0.4719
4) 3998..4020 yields 0.532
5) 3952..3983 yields 0.4452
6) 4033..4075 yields 0.5309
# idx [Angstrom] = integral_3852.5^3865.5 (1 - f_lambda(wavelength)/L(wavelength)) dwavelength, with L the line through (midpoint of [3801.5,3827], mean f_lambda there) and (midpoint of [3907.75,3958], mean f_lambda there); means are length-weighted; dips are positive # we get 6.2 Angstrom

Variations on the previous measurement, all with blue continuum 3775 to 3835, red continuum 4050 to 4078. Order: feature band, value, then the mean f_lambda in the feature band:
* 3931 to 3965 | 4.0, 0.508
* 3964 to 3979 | 1.9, 0.512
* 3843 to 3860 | 3.2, 0.434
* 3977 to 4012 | 1.9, 0.564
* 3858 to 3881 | 9.3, 0.323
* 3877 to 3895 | 2.2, 0.481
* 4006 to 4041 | 0.9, 0.594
